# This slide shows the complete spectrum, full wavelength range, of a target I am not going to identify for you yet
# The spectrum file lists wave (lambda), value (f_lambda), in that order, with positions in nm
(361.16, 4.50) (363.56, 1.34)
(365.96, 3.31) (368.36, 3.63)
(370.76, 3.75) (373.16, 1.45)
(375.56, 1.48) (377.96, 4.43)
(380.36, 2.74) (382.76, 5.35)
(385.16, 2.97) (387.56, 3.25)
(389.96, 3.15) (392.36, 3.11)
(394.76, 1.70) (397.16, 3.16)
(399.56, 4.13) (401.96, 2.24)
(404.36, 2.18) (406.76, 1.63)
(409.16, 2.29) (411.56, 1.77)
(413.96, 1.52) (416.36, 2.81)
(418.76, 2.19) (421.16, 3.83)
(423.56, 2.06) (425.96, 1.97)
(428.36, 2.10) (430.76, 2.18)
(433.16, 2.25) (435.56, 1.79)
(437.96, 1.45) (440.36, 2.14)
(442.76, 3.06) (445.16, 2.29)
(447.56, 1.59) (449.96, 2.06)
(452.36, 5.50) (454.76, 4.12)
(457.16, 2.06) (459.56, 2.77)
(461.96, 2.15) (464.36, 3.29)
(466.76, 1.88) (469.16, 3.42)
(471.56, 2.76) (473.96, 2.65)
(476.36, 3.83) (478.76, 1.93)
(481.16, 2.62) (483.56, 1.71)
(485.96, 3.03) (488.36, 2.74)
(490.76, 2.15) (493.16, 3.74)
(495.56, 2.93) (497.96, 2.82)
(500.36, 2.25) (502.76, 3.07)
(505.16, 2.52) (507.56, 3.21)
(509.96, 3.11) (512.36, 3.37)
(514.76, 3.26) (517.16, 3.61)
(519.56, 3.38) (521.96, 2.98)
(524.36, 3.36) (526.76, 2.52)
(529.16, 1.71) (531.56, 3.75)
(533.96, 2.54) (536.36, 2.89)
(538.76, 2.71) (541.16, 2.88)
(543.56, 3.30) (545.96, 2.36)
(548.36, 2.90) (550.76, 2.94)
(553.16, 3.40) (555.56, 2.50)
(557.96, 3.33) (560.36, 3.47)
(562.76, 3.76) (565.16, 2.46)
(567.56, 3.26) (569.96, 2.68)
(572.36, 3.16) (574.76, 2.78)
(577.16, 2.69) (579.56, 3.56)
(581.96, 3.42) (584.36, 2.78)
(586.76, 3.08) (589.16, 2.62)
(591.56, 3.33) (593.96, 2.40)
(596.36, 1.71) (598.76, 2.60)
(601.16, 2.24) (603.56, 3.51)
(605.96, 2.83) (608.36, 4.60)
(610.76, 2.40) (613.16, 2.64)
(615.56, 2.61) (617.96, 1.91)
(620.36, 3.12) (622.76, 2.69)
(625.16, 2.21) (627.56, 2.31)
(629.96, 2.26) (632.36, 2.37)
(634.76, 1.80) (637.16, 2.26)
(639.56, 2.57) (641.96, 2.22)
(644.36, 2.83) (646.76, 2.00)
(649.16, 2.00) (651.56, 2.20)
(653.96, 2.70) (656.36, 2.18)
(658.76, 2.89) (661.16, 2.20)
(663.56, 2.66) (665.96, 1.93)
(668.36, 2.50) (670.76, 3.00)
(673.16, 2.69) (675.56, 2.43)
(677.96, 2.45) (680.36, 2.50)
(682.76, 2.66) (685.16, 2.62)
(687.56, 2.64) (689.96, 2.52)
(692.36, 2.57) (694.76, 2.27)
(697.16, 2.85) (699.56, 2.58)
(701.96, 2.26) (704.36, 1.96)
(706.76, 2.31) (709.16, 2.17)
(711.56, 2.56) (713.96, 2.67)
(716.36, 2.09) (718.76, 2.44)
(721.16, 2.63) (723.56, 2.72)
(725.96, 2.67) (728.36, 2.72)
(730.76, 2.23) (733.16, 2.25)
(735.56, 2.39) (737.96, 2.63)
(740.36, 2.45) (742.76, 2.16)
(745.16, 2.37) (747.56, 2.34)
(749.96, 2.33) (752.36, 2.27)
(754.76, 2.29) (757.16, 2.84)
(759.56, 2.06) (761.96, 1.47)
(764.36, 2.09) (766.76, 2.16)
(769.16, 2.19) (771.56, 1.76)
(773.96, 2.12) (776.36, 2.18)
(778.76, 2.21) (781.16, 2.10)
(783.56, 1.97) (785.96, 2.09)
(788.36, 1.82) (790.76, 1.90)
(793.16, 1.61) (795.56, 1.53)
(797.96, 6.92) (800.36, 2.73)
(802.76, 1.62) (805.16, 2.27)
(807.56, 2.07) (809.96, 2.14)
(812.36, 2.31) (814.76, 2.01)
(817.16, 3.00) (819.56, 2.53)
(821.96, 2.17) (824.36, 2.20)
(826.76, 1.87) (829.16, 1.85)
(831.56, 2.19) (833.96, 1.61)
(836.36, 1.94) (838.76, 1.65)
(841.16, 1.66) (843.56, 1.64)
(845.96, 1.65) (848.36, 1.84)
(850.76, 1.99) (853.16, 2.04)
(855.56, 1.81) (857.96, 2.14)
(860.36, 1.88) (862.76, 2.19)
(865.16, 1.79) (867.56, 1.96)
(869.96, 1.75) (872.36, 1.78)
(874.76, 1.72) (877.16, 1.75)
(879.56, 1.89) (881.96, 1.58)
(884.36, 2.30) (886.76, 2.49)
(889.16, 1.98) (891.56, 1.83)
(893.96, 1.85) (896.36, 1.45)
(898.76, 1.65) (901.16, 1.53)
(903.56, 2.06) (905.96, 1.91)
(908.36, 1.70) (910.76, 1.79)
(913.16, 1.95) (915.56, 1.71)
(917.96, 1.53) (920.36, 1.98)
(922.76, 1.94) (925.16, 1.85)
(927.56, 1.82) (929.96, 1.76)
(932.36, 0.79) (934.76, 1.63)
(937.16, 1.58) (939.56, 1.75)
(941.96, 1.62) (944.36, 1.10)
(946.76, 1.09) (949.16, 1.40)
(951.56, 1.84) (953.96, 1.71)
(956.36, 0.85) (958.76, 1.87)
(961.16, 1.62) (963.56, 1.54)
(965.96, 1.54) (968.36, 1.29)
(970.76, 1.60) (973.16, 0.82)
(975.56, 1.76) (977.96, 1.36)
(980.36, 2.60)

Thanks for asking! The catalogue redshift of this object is 0.22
